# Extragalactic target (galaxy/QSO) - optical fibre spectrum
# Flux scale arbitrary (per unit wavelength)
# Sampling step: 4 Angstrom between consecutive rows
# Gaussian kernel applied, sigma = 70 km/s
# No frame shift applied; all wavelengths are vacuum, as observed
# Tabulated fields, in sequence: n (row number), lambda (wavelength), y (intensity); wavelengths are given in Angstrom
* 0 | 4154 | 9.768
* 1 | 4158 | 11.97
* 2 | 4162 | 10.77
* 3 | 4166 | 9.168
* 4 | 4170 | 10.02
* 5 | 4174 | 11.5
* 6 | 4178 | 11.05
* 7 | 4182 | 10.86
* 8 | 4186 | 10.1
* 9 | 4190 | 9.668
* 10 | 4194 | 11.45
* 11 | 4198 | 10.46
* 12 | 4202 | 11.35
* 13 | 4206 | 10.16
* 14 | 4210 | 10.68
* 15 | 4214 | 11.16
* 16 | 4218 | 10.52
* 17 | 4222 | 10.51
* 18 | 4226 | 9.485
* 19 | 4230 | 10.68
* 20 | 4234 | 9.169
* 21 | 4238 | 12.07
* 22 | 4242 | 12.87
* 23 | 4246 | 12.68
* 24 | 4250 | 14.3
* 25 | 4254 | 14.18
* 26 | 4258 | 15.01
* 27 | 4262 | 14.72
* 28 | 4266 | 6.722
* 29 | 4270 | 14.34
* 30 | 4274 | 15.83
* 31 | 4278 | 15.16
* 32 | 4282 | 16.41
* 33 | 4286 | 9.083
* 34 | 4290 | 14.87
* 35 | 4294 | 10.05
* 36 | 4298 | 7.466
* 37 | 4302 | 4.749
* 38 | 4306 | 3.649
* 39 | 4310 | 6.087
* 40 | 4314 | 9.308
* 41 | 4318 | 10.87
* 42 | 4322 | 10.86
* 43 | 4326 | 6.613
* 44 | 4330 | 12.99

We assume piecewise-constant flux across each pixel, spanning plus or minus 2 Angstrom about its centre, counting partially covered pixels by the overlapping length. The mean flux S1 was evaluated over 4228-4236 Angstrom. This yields 9.92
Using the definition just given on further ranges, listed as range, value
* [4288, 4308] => 8.16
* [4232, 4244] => 11.4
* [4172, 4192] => 10.6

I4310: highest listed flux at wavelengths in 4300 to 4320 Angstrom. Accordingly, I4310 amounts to 10.87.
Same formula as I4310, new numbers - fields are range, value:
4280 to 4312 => 16.41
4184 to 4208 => 11.45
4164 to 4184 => 11.5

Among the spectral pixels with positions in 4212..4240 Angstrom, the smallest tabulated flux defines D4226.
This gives 9.169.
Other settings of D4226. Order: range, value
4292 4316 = 3.649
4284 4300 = 7.466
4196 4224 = 10.16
